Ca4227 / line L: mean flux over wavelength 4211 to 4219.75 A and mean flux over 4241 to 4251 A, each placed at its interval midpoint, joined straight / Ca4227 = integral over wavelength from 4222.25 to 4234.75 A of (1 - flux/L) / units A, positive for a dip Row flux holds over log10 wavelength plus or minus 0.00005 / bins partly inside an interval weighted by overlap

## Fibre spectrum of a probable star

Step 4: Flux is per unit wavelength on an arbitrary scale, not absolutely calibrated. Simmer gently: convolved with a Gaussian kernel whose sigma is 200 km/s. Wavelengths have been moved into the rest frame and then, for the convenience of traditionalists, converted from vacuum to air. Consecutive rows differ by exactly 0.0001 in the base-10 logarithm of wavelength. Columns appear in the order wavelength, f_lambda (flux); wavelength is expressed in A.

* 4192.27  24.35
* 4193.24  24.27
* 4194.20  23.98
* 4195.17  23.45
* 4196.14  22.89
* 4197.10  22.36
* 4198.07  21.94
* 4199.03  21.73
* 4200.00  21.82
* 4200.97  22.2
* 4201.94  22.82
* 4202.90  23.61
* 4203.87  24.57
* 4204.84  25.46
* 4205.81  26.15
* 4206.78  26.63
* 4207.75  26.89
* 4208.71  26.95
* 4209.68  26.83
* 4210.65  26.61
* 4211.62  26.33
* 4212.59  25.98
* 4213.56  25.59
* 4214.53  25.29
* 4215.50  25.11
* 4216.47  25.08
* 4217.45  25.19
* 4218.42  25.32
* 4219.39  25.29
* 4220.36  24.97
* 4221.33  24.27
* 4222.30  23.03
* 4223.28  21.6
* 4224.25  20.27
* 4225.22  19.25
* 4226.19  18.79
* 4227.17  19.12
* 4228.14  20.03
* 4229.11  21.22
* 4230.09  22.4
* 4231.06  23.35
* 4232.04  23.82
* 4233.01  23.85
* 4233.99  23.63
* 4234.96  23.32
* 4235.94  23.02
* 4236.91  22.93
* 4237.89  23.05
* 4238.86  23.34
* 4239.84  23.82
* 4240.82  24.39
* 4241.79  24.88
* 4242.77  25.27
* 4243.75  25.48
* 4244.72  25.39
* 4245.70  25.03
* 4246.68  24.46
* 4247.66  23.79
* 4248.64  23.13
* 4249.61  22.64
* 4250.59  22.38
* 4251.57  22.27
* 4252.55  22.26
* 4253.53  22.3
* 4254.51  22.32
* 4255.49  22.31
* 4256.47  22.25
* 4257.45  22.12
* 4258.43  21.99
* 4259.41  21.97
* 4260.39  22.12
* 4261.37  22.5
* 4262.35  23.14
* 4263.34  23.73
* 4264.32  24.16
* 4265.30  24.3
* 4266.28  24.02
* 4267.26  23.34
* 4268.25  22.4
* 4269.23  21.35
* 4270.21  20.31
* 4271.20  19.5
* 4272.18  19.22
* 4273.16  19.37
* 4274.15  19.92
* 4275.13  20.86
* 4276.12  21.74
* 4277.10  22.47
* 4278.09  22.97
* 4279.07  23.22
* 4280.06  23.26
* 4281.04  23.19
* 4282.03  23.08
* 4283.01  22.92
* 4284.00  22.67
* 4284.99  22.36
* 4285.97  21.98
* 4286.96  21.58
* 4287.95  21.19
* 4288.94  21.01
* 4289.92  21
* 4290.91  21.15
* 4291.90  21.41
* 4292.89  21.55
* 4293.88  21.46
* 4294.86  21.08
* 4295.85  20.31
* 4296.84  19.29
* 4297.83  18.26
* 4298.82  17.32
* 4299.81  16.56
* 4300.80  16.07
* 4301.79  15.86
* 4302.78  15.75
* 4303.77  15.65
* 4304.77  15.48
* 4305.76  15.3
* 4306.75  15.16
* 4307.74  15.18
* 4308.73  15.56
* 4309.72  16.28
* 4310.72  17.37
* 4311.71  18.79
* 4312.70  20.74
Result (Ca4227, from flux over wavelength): 1.7 A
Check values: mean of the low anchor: 25.5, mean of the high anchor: 24.3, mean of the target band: 21.6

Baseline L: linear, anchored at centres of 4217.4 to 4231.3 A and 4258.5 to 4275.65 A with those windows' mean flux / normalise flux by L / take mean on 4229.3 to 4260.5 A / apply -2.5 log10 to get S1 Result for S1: -0.06 mag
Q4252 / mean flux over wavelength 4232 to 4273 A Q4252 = 23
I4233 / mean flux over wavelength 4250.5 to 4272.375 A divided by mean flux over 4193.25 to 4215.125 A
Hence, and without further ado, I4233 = 0.91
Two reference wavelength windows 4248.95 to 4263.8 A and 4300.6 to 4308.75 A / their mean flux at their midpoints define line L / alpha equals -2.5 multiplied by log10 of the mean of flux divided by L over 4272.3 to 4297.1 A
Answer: -0.18 mag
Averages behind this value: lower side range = 22.4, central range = 21.6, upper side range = 15.5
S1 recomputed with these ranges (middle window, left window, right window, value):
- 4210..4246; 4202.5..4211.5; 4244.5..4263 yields 0.040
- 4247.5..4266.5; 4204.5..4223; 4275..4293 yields 0.032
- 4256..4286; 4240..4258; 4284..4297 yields 0.005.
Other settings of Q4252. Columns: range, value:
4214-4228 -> 23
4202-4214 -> 25.9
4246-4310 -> 20.9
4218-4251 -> 23.1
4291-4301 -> 19.5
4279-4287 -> 22.7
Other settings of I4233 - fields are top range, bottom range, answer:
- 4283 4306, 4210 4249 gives 0.82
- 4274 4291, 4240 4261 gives 0.95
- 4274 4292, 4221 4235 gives 1.01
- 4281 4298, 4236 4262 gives 0.92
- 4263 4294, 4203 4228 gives 0.90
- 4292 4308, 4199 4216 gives 0.70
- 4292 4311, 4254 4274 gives 0.79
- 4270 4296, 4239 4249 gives 0.88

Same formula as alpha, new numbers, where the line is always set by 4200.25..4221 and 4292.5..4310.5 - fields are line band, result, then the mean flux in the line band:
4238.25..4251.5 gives -0.08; 24.1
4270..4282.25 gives -0.10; 21.5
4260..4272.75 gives -0.10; 22.3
